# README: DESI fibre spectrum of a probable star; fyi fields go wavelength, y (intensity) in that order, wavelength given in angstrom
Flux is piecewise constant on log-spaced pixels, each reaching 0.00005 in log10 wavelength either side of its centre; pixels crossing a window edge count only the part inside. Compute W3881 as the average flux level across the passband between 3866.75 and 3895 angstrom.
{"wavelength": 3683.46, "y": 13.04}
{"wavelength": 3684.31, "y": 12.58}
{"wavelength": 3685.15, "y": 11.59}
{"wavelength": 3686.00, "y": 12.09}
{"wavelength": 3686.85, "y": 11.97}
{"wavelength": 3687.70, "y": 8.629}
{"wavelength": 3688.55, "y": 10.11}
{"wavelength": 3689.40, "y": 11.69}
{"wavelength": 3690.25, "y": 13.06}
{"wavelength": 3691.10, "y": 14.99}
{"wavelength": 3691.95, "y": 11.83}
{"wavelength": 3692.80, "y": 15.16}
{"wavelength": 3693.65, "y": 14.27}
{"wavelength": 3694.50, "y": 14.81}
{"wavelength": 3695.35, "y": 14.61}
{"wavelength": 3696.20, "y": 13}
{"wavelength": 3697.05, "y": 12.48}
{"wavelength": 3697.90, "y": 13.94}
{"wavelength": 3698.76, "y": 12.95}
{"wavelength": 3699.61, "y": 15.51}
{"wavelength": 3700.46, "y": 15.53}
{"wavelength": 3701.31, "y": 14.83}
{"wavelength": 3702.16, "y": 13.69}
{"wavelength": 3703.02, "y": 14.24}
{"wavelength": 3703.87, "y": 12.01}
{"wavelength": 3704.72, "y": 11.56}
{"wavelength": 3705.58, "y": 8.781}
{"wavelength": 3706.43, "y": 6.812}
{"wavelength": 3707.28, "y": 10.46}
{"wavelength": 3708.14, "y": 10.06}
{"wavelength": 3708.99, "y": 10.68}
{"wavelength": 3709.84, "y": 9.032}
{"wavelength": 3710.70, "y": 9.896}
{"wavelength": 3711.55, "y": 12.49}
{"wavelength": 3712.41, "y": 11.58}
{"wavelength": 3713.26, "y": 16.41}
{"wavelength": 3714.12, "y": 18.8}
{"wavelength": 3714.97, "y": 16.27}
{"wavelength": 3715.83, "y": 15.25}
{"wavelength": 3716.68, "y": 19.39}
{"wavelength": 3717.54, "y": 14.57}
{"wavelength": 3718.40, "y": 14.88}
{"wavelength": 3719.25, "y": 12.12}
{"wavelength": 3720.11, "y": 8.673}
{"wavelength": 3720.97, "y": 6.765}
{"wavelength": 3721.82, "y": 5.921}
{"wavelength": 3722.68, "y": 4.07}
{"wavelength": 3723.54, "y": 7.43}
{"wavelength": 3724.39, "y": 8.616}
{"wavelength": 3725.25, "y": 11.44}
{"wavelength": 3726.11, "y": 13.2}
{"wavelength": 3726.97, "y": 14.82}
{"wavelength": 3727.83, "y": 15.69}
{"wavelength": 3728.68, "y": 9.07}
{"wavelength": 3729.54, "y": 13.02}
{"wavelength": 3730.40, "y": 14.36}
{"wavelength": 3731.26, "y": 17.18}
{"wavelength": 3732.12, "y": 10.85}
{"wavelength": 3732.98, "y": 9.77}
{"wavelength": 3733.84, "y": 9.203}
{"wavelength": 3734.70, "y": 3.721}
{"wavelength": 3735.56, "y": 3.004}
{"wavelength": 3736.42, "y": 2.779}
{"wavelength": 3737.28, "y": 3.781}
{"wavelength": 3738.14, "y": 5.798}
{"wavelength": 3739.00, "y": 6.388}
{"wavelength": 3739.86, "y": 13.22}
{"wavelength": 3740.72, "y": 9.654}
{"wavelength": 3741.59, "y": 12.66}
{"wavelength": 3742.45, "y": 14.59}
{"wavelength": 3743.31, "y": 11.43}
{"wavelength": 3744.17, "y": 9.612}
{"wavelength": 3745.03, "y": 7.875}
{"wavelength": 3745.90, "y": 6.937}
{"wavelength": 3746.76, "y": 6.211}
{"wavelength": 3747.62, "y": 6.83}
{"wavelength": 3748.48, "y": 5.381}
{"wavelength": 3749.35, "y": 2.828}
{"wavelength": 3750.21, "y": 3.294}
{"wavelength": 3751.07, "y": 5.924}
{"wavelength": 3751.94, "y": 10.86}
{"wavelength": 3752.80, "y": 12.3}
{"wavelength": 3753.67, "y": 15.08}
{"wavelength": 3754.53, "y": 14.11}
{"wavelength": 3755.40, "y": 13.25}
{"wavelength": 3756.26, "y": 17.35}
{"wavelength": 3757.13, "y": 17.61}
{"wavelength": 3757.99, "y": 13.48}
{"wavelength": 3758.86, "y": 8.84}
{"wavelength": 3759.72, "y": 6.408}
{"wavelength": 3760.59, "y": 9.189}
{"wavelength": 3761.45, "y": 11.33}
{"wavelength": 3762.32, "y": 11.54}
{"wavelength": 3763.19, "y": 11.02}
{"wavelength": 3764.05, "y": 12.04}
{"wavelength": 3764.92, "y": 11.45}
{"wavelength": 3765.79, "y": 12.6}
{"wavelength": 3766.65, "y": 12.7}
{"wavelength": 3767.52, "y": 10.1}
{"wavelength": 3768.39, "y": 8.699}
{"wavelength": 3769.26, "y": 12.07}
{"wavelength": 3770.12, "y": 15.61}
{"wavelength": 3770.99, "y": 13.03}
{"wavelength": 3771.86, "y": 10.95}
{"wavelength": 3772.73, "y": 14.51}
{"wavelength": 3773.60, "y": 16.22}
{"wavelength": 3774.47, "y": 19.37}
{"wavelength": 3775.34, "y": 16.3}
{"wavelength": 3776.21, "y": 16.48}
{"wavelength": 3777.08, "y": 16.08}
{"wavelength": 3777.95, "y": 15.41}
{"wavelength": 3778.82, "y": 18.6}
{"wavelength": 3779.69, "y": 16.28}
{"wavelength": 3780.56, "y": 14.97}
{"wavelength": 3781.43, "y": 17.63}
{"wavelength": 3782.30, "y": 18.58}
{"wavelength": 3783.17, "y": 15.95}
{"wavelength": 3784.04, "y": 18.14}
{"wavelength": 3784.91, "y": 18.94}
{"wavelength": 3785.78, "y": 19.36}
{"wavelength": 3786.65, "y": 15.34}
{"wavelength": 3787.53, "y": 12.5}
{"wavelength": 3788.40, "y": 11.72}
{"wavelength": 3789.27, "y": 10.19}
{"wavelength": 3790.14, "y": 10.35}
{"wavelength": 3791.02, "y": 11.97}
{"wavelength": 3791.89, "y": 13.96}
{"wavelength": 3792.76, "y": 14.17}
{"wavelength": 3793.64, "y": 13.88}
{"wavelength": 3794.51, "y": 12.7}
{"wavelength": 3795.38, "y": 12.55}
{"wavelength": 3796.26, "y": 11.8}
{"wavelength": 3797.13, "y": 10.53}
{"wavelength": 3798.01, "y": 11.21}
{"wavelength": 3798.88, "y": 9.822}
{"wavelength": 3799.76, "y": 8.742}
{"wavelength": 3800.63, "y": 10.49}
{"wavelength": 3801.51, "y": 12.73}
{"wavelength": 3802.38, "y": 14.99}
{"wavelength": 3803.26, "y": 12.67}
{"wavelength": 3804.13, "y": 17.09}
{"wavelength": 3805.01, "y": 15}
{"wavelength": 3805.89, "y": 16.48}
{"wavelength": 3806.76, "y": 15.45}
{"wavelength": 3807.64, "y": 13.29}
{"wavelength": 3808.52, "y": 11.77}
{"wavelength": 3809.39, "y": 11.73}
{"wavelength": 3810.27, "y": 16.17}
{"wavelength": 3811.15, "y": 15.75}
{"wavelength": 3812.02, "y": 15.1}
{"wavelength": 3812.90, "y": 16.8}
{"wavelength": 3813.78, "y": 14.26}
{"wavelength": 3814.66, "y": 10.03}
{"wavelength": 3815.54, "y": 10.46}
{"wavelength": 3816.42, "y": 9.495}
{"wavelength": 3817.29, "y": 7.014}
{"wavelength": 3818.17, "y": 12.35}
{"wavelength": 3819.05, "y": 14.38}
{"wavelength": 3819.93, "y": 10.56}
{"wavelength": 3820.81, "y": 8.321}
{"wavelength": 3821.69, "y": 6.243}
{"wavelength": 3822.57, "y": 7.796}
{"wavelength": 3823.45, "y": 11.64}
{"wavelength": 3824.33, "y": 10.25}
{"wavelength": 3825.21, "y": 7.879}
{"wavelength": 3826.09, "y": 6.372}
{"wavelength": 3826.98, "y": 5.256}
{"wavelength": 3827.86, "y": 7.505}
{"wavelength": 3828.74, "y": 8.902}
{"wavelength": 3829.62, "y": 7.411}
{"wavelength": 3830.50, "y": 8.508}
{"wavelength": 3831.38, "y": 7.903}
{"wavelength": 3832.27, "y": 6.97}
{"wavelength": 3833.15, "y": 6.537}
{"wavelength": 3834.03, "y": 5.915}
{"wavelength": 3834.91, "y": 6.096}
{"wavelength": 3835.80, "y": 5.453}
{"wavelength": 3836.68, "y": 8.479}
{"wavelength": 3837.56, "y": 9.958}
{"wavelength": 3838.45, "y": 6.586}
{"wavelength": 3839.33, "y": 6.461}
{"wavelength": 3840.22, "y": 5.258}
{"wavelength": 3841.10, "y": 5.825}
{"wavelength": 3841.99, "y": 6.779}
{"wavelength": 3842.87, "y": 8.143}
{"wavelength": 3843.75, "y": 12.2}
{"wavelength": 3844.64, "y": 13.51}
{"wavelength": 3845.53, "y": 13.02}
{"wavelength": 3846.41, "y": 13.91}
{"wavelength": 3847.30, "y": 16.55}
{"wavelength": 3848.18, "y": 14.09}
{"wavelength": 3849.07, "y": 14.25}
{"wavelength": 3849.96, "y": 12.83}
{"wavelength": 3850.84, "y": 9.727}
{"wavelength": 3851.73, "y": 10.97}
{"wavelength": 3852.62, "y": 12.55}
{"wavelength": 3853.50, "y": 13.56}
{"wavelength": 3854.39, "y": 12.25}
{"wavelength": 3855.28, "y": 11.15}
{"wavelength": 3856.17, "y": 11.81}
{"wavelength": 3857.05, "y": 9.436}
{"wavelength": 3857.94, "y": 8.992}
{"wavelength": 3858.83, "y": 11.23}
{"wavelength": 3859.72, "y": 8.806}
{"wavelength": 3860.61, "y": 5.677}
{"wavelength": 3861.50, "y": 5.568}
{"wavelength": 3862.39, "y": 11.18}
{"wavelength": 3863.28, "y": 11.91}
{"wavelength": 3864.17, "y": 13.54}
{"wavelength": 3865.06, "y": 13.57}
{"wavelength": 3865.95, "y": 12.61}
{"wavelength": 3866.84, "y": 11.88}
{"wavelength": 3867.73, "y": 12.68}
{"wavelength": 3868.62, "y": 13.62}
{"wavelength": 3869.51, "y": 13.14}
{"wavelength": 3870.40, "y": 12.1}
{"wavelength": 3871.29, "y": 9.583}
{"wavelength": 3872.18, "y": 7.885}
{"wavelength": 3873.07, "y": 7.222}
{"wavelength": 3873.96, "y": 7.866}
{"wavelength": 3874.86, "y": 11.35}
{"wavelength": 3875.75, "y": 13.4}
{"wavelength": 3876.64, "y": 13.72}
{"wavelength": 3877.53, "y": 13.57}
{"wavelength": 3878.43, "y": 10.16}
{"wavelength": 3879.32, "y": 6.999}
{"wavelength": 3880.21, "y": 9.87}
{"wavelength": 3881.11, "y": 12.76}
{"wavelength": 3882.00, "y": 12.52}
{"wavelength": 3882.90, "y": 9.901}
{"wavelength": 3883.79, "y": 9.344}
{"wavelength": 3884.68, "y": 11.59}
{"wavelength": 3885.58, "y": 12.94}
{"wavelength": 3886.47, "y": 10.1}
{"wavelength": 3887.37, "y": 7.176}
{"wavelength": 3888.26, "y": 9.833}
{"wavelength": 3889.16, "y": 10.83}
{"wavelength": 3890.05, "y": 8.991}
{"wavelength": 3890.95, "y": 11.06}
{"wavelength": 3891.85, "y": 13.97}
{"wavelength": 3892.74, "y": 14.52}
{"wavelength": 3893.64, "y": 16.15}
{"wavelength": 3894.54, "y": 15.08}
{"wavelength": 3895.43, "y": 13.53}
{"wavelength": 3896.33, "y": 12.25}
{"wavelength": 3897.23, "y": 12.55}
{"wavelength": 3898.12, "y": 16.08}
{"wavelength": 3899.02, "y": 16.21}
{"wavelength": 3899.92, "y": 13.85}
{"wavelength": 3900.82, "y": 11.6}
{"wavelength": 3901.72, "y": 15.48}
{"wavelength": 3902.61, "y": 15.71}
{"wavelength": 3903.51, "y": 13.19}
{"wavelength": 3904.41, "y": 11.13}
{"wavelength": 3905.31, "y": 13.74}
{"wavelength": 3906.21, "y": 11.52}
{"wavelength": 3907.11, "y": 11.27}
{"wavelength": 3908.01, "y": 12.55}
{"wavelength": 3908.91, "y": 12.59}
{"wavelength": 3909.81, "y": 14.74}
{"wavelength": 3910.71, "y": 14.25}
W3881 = 11.3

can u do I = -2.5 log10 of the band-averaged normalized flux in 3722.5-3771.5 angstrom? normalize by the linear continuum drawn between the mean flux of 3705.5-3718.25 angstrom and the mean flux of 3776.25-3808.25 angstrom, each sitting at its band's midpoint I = 0.30 mag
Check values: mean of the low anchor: 12.9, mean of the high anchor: 14.2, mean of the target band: 10.2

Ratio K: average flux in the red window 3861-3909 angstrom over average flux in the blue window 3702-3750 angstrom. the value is 1.2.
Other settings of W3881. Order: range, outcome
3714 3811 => 12.1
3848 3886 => 11.1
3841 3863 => 11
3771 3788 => 16.3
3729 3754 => 8.75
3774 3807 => 14.4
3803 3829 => 11.5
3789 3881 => 10.9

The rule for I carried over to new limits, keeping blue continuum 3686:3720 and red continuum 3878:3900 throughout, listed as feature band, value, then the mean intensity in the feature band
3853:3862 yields 0.22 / 9.87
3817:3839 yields 0.44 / 8.17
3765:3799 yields -0.13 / 14.1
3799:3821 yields -0.04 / 12.9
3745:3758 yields 0.27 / 9.91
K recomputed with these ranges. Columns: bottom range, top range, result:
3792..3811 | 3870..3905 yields 0.91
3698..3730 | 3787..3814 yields 1.08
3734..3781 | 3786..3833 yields 1.03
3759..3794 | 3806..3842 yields 0.69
